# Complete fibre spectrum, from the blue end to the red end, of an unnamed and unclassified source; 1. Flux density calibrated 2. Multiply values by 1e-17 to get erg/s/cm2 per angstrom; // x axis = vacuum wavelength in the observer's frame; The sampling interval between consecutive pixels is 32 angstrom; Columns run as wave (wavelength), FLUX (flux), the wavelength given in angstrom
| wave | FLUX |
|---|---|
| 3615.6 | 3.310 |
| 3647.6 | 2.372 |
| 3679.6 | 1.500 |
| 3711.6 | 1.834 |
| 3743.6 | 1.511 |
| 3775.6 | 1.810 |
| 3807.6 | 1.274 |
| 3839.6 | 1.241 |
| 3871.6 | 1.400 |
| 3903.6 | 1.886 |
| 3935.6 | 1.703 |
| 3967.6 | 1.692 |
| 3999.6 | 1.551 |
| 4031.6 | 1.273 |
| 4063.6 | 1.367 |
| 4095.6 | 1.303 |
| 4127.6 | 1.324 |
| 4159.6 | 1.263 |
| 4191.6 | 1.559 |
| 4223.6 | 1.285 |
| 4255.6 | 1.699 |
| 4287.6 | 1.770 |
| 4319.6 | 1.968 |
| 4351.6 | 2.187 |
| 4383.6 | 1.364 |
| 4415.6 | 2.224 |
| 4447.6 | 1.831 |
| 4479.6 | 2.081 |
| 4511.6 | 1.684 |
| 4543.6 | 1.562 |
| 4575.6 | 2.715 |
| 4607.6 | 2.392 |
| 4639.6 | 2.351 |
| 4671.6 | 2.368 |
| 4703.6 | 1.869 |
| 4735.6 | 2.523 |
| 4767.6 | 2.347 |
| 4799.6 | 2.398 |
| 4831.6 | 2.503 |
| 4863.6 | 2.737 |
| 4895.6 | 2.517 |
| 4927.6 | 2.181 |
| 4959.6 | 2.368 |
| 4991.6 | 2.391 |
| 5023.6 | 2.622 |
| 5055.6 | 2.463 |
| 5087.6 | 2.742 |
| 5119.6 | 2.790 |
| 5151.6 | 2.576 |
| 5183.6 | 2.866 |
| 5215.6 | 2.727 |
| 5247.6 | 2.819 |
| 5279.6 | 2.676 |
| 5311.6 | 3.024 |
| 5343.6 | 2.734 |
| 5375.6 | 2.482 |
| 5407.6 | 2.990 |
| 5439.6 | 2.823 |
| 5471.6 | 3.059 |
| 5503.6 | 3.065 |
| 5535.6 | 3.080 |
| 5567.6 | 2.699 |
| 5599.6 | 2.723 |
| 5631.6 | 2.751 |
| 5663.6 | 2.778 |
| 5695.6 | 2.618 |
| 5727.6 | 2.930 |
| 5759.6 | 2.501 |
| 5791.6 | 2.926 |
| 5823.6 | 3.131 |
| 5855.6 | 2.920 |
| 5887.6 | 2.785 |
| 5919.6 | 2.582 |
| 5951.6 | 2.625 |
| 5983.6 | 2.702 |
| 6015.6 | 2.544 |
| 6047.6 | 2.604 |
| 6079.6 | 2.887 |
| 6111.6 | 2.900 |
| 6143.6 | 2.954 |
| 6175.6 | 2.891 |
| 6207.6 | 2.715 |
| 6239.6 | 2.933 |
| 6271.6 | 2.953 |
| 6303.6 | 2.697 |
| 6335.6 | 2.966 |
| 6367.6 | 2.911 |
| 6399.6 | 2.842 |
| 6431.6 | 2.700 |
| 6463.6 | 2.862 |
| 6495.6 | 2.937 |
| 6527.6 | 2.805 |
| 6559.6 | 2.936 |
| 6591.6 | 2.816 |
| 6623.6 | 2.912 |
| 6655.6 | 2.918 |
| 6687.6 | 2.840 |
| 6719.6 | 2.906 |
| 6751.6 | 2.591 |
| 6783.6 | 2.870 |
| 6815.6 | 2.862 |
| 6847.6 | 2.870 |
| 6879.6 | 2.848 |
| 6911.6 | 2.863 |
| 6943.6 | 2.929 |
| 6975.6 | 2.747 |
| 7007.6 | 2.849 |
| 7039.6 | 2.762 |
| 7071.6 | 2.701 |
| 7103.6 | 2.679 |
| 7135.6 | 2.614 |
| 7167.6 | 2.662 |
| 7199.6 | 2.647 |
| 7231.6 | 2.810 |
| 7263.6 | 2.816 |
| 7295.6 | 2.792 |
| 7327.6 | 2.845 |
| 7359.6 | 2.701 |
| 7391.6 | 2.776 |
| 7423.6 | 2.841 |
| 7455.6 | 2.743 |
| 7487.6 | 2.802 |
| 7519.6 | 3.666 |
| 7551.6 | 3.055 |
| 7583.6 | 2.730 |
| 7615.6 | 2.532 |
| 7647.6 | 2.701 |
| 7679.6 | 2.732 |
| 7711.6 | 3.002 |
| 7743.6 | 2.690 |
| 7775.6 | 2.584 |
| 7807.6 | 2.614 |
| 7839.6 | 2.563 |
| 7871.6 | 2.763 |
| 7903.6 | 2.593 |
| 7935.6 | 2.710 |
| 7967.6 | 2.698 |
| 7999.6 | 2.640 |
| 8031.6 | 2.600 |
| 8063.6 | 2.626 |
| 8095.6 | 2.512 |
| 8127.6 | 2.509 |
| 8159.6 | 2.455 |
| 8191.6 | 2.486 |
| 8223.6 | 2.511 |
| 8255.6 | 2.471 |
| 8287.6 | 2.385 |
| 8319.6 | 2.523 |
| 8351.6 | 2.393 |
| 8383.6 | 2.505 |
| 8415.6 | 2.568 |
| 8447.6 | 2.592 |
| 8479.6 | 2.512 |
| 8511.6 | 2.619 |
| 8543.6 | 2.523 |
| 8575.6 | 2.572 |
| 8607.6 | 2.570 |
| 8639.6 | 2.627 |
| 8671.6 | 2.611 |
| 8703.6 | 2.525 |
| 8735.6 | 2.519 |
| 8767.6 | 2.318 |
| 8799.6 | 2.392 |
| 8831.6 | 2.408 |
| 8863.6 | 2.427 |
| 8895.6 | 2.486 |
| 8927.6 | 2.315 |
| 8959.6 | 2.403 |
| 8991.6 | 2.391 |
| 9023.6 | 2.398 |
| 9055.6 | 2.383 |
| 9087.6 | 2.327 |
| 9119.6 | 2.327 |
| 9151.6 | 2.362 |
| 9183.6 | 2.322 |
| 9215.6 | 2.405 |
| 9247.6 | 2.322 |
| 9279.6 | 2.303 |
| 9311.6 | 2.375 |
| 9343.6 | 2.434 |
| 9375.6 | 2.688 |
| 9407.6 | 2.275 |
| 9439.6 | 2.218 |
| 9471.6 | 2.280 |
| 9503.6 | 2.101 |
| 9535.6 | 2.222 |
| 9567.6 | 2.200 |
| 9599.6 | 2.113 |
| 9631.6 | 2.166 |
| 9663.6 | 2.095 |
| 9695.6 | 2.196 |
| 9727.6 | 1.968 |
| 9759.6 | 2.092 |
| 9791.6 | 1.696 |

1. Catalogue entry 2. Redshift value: 0.15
